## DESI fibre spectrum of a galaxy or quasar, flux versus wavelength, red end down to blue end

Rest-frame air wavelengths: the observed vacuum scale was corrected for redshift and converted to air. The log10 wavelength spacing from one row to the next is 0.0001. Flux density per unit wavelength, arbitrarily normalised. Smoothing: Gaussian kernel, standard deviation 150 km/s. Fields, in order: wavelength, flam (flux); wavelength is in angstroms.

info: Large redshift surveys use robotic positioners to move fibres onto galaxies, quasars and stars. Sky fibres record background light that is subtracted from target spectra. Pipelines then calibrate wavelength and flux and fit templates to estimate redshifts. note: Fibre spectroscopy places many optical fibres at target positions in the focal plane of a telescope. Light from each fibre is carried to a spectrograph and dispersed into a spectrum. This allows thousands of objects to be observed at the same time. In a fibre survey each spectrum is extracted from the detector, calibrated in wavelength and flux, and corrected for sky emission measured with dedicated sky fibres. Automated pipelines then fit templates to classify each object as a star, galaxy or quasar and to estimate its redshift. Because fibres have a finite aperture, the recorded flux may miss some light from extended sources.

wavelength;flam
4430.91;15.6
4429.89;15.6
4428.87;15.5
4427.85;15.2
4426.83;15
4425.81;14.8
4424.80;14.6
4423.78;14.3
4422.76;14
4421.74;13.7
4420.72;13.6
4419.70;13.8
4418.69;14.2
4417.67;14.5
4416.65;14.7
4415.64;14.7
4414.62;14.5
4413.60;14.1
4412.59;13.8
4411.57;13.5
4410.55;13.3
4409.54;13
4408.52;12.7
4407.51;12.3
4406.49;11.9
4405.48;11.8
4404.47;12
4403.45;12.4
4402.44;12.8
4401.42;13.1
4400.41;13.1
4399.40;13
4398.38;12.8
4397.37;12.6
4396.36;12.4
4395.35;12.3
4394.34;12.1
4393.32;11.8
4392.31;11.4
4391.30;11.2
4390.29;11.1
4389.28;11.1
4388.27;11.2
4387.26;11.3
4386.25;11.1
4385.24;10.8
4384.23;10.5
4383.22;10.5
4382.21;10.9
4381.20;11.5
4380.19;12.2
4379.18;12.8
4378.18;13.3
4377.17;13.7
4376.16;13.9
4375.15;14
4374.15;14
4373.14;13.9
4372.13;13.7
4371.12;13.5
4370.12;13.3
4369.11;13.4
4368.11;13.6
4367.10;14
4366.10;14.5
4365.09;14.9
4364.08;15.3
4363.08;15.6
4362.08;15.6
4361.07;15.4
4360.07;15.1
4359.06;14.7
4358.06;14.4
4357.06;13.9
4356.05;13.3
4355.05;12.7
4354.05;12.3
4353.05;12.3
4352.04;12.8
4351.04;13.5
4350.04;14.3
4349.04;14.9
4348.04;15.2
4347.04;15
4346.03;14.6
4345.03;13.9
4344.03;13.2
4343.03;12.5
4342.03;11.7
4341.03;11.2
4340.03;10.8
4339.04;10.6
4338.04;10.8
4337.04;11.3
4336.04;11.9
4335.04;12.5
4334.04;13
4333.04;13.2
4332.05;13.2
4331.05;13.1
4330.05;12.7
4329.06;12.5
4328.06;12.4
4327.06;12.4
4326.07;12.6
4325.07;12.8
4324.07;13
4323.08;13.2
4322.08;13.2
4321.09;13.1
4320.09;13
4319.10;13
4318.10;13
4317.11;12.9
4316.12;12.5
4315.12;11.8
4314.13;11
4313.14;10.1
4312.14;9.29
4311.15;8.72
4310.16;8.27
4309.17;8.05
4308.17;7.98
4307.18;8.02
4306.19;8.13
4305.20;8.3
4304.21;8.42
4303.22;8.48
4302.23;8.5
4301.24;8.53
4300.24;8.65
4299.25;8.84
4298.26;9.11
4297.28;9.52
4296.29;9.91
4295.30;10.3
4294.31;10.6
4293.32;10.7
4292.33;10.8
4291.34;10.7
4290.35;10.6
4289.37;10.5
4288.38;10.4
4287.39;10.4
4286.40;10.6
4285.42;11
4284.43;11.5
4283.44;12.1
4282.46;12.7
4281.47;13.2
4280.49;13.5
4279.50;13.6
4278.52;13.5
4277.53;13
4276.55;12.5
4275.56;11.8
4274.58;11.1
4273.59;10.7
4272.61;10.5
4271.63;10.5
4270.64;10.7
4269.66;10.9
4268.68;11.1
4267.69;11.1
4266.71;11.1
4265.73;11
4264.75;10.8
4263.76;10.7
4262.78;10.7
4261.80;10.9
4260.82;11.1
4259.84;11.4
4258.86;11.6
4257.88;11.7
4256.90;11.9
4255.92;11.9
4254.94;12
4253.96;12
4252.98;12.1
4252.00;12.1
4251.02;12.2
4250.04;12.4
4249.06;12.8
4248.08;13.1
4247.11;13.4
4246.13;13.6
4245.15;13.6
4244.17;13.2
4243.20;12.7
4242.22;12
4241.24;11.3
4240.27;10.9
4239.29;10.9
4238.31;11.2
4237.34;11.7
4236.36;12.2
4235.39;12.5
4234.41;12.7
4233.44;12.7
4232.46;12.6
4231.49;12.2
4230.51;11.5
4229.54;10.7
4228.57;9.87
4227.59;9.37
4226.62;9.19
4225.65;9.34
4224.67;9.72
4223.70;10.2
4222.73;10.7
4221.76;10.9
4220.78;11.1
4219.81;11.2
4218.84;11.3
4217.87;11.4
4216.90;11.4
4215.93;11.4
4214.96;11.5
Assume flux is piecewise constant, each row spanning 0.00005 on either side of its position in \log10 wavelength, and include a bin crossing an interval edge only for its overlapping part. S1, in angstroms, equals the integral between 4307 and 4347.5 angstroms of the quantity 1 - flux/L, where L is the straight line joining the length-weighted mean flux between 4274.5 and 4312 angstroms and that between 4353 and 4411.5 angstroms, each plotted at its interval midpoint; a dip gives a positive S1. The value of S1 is -2.2 angstroms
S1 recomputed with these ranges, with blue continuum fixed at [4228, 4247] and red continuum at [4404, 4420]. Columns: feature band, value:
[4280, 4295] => 1.39 angstroms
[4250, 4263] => 0.49 angstroms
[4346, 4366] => -2.02 angstroms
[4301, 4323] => 4.11 angstroms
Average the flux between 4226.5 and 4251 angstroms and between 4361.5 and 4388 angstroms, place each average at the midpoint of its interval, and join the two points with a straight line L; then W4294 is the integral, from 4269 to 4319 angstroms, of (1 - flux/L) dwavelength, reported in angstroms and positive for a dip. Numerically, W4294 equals 7.6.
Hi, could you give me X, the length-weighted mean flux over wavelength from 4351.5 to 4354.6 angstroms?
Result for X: 12.5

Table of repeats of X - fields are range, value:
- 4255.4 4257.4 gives 11.9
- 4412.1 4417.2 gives 14.4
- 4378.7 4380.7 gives 12.5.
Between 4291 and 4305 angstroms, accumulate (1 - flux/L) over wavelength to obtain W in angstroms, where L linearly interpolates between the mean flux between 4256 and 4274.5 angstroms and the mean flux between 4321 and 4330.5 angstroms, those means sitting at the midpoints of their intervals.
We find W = 2.9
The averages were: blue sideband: 11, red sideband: 12.8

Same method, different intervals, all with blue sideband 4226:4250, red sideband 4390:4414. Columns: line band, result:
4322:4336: -0.6 angstroms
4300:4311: 3.5 angstroms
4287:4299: 1.8 angstroms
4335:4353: -0.7 angstroms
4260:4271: 1.0 angstroms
